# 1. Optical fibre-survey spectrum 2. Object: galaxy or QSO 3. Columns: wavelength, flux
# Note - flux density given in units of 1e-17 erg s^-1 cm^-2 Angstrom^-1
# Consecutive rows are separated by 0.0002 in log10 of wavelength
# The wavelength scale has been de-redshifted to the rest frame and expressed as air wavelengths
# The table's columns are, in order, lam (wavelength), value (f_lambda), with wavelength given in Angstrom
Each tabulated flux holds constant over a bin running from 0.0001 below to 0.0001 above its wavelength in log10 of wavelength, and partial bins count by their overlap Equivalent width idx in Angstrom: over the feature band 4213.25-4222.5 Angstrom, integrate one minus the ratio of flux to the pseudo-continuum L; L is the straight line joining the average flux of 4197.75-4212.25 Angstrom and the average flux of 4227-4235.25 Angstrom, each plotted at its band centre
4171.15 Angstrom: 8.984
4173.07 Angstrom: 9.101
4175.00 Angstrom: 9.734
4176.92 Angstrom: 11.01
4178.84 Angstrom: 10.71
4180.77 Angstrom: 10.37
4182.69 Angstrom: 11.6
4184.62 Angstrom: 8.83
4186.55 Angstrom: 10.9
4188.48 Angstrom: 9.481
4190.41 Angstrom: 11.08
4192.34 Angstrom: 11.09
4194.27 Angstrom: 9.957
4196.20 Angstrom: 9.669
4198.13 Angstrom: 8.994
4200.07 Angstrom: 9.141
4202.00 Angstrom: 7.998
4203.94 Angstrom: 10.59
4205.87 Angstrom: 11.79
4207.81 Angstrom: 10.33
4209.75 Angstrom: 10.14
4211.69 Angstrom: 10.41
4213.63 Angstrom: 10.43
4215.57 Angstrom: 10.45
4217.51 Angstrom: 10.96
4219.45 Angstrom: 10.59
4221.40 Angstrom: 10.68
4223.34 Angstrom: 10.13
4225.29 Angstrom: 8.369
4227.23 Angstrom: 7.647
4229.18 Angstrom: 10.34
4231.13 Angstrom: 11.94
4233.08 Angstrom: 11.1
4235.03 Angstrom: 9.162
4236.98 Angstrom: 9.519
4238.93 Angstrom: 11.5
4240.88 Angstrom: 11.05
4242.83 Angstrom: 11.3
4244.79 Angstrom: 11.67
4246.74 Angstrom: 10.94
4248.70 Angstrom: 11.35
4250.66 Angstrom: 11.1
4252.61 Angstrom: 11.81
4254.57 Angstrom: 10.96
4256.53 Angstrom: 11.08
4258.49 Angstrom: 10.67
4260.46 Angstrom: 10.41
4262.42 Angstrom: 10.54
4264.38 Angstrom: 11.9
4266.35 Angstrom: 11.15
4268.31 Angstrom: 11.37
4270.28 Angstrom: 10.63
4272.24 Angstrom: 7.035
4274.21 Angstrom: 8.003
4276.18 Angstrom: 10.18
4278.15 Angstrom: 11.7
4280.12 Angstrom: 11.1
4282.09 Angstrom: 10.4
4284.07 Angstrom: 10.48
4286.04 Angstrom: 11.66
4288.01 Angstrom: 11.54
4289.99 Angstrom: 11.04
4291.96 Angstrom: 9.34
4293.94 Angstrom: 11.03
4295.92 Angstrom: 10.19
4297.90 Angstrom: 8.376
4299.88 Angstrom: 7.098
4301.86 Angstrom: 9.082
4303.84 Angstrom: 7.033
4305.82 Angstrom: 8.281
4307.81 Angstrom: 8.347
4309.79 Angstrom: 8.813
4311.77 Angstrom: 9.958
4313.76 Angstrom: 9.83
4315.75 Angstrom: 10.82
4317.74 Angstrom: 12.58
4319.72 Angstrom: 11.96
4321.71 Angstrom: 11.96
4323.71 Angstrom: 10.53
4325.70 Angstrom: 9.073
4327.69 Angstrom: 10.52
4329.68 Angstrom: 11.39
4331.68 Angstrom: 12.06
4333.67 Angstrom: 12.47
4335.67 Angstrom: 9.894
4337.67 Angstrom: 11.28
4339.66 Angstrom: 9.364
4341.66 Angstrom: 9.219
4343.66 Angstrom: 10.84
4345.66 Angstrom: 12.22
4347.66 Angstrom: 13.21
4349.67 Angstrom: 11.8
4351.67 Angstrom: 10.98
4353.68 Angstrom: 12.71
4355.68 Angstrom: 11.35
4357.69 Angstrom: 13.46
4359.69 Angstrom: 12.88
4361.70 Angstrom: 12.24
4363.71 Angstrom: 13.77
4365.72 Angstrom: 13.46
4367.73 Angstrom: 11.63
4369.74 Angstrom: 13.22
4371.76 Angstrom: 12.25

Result -0.5 Angstrom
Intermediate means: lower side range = 9.95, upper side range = 10.3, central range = 10.6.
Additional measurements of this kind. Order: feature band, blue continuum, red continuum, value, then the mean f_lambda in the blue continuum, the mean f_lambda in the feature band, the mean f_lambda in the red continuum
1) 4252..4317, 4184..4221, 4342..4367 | 7.20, 10.2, 10.1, 12.3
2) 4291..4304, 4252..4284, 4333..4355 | 2.19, 10.5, 8.99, 11.3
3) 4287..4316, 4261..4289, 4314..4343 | 3.71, 10.5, 9.35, 10.9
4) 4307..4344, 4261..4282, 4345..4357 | 3.03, 10.4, 10.6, 12.1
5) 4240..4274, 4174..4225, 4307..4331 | -1.43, 10.2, 10.8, 10.5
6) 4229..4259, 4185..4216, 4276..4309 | -3.07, 10.1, 11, 9.8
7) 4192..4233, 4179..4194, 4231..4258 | 2.37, 10.5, 10.1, 11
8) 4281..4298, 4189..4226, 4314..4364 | 0.65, 10.2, 10.6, 11.5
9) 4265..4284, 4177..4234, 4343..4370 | 1.68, 10.2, 10.2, 12.4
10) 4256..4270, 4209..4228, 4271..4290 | -1.08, 10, 11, 10.3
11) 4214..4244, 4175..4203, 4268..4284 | -0.88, 10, 10.3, 10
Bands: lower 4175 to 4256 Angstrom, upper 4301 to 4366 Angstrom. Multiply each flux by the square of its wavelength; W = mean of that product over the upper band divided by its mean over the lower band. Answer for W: 1.1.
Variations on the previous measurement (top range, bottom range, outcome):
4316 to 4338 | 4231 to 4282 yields 1.08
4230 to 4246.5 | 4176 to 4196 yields 1.07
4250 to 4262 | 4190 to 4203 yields 1.17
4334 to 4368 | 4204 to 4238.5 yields 1.22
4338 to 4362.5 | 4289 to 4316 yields 1.30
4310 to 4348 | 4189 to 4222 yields 1.13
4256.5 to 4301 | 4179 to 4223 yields 1.04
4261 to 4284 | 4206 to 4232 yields 1.04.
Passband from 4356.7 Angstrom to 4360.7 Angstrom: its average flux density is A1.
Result 13.2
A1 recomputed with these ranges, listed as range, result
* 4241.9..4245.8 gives 11.5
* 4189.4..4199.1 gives 10.2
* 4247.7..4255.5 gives 11.3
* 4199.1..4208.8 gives 9.97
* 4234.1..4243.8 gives 10.5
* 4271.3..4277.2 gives 8.43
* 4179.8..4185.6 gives 10.3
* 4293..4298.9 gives 9.84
